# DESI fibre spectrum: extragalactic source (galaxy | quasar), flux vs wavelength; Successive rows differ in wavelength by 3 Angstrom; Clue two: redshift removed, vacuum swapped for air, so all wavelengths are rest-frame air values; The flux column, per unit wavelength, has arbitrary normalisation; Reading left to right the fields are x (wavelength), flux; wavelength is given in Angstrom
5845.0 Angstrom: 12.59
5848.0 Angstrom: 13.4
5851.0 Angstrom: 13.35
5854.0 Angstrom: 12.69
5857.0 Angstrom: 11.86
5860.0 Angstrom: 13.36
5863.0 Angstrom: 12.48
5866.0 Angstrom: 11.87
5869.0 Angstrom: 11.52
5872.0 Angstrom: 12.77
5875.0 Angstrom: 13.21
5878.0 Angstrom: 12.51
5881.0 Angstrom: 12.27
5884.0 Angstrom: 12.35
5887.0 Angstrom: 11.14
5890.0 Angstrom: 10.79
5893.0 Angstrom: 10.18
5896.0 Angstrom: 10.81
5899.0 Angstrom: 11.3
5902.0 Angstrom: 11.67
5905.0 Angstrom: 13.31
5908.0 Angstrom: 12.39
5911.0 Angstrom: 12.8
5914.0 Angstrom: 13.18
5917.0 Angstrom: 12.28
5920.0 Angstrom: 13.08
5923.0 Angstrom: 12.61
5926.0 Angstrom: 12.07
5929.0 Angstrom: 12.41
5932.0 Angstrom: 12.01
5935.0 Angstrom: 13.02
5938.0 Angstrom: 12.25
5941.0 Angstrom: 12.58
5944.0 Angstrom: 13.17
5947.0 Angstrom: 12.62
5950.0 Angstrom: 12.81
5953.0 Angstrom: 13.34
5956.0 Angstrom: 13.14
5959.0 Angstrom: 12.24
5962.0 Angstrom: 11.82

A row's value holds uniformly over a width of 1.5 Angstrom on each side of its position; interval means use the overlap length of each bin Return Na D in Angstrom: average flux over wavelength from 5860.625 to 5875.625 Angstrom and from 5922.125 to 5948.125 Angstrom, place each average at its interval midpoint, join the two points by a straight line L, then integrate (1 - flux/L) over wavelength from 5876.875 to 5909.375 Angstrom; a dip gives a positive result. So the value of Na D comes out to 1.9 Angstrom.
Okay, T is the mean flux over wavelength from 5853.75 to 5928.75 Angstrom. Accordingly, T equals 12.2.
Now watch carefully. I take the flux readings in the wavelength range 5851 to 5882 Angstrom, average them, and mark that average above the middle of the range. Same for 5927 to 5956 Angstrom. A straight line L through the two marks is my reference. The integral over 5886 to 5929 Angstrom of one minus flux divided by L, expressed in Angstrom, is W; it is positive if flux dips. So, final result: 2.1 Angstrom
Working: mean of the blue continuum 12.5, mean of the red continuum 12.7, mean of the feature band 12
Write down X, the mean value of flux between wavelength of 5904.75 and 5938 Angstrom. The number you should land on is 12.6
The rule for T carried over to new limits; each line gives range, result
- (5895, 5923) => 12.4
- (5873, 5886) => 12.5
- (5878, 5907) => 11.6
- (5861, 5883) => 12.4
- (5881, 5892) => 11.5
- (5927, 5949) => 12.6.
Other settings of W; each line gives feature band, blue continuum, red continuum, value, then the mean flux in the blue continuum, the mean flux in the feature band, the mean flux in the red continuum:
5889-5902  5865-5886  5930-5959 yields 1.7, 12.3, 10.9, 12.7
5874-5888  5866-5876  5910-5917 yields 0.2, 12.4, 12.3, 12.9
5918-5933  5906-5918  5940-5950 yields 0.4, 12.7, 12.4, 12.8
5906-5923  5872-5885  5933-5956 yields 0.0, 12.6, 12.8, 12.8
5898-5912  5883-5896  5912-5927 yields -0.5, 11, 12.3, 12.7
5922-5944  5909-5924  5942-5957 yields 0.7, 12.8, 12.5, 13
